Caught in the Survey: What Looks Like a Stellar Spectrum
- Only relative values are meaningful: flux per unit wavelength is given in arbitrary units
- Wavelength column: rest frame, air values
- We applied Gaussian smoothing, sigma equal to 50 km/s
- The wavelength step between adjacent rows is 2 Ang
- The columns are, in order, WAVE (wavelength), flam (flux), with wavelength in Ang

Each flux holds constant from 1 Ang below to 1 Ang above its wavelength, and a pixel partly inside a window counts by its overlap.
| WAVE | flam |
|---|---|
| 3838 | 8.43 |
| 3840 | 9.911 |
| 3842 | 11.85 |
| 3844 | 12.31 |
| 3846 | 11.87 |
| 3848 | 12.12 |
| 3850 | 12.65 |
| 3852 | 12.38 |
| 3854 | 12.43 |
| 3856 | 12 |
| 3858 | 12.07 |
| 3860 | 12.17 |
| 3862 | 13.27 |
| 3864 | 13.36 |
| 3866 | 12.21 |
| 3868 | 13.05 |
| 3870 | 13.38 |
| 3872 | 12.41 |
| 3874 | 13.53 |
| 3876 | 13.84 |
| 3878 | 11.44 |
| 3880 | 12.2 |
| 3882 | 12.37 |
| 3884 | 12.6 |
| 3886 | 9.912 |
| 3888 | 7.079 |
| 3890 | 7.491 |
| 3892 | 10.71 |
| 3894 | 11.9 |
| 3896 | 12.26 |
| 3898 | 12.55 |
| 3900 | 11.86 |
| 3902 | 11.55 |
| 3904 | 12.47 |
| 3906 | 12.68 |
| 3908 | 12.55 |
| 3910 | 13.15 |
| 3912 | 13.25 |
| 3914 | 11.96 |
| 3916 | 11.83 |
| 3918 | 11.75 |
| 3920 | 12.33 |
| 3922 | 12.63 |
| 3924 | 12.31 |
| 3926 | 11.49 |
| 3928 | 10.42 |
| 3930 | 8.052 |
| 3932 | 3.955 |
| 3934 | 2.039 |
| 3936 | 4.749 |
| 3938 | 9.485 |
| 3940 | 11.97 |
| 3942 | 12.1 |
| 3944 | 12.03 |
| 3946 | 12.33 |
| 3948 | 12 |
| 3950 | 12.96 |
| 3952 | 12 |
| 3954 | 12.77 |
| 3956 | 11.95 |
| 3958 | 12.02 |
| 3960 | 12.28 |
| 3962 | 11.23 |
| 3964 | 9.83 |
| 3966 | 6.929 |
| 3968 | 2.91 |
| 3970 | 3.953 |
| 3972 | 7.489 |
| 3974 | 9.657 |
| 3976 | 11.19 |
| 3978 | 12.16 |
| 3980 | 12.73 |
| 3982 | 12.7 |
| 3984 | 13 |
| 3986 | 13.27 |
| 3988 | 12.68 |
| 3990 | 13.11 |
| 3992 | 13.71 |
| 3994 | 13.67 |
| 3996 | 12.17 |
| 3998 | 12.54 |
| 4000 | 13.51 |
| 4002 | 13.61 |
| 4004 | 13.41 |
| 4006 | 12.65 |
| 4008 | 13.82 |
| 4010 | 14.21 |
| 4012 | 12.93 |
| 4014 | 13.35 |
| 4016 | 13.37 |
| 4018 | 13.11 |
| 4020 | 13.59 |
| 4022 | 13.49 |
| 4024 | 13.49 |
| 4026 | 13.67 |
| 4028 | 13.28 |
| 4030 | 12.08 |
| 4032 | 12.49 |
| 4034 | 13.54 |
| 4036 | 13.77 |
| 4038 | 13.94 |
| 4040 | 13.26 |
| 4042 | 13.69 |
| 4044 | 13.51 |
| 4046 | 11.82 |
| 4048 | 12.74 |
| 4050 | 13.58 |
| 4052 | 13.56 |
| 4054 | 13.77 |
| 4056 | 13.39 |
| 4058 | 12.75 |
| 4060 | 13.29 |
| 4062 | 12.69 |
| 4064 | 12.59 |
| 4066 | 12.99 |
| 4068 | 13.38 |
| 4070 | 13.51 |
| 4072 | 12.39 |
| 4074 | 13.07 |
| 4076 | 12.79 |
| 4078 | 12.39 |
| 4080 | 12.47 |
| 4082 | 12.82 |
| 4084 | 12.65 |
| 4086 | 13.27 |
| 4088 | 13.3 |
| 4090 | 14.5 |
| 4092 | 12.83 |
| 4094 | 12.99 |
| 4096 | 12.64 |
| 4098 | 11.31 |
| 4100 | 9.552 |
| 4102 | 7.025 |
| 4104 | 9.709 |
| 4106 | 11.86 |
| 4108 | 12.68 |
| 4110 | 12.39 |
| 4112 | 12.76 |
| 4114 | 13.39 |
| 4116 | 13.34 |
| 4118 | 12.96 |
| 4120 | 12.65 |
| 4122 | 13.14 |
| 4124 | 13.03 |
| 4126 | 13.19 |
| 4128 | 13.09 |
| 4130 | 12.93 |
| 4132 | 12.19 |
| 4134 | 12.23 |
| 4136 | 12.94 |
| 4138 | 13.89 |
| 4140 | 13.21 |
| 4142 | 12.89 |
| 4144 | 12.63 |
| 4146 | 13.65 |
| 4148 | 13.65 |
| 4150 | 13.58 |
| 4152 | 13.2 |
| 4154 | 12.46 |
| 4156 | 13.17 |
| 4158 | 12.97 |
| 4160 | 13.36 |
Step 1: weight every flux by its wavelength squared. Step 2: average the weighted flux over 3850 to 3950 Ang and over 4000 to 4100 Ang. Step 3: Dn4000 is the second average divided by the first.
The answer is 1.2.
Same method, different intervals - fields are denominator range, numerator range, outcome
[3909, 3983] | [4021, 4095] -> 1.34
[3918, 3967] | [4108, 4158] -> 1.37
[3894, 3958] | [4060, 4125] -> 1.21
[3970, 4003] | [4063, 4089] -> 1.12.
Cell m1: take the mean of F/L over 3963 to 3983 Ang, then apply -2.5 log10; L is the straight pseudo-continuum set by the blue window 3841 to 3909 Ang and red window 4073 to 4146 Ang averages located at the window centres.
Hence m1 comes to 0.34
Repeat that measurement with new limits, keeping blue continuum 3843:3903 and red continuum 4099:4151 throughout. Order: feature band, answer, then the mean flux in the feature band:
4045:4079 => -0.054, 13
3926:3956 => 0.218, 9.91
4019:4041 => -0.088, 13.3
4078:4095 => -0.056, 13.1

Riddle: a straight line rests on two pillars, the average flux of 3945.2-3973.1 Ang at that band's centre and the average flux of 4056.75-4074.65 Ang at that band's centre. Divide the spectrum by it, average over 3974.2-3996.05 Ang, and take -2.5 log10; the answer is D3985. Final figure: -0.18 mag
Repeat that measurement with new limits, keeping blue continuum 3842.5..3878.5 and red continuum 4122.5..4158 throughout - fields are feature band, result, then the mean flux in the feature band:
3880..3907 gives 0.13 mag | 11.2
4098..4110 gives 0.24 mag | 10.4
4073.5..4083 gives 0.02 mag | 12.7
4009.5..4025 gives -0.05 mag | 13.4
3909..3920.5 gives 0.03 mag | 12.4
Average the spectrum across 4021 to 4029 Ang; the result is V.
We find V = 13.5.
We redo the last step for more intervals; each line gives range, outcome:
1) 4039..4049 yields 13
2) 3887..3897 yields 9.89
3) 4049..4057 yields 13.6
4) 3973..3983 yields 11.7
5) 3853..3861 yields 12.2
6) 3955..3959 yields 12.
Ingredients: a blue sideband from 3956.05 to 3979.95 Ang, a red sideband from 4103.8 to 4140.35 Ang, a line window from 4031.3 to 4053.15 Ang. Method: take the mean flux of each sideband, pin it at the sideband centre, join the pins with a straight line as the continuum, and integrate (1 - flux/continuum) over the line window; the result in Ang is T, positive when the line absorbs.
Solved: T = -4.6 Ang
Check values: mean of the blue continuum 9.32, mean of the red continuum 12.8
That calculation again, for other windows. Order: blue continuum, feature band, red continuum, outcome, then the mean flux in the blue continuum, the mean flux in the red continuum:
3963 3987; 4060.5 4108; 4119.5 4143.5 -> -1.53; 9.65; 12.9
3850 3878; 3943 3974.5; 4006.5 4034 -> 7.02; 12.7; 13.3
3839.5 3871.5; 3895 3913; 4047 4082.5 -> 0.04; 12.4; 13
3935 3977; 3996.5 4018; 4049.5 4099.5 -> -3.75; 10.1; 13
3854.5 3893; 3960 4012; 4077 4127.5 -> 2.66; 11.9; 12.4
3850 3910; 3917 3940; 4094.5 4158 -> 5.63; 12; 12.5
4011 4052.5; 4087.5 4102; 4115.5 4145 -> 1.13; 13.2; 12.9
